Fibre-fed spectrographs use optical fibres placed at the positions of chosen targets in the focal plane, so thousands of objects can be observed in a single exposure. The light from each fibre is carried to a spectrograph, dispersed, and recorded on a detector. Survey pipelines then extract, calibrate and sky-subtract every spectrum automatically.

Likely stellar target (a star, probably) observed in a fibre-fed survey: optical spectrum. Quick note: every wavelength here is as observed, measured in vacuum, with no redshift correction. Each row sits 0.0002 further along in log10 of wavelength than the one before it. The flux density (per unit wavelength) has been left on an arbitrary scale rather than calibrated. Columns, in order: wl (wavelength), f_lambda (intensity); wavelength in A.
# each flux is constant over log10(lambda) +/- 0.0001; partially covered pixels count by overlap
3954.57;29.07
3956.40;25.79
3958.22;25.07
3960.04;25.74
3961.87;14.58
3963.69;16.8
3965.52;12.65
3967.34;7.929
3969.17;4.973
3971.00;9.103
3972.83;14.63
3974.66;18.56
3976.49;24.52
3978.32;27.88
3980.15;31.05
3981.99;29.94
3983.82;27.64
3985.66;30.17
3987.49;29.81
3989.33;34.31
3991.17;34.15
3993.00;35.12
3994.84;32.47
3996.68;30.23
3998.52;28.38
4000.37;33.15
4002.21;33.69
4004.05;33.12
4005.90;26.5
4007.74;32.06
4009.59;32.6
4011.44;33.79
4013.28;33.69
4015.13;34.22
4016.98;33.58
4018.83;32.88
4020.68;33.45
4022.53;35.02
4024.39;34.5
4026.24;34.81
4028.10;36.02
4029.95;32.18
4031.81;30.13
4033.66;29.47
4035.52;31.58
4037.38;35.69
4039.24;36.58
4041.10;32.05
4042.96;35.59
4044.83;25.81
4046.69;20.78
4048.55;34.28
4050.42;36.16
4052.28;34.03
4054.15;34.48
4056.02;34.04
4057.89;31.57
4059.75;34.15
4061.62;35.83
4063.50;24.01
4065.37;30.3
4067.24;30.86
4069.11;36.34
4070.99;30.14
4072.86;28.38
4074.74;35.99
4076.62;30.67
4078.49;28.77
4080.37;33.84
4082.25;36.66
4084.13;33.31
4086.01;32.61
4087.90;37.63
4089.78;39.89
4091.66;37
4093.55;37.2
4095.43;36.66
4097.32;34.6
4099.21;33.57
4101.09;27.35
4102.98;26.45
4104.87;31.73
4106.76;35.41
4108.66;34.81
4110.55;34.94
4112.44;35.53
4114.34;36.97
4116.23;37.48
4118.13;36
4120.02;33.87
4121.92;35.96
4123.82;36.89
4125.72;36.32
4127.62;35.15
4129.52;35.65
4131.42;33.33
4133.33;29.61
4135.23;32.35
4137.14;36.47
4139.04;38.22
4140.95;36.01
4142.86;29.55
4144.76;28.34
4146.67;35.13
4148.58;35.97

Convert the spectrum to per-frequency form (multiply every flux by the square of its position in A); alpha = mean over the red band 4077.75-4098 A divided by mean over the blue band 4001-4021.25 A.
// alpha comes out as 1.12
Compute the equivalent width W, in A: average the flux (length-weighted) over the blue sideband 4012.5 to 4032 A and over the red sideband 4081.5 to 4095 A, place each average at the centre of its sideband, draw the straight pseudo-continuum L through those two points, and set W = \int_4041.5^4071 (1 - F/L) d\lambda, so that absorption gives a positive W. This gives 2.8 A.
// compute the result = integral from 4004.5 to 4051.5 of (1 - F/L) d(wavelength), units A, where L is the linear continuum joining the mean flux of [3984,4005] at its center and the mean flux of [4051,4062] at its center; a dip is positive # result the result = 0.8 A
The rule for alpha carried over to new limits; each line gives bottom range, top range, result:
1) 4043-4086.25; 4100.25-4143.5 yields 1.10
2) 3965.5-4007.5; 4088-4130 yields 1.43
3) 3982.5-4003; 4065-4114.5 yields 1.11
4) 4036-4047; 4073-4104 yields 1.09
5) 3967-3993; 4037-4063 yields 1.41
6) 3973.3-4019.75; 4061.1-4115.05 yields 1.13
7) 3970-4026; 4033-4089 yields 1.11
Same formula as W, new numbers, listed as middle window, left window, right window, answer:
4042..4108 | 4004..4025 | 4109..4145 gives 2.3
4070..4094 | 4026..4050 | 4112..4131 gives 0.1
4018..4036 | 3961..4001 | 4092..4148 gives -3.7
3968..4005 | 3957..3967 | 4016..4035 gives -3.6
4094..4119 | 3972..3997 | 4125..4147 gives -0.9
